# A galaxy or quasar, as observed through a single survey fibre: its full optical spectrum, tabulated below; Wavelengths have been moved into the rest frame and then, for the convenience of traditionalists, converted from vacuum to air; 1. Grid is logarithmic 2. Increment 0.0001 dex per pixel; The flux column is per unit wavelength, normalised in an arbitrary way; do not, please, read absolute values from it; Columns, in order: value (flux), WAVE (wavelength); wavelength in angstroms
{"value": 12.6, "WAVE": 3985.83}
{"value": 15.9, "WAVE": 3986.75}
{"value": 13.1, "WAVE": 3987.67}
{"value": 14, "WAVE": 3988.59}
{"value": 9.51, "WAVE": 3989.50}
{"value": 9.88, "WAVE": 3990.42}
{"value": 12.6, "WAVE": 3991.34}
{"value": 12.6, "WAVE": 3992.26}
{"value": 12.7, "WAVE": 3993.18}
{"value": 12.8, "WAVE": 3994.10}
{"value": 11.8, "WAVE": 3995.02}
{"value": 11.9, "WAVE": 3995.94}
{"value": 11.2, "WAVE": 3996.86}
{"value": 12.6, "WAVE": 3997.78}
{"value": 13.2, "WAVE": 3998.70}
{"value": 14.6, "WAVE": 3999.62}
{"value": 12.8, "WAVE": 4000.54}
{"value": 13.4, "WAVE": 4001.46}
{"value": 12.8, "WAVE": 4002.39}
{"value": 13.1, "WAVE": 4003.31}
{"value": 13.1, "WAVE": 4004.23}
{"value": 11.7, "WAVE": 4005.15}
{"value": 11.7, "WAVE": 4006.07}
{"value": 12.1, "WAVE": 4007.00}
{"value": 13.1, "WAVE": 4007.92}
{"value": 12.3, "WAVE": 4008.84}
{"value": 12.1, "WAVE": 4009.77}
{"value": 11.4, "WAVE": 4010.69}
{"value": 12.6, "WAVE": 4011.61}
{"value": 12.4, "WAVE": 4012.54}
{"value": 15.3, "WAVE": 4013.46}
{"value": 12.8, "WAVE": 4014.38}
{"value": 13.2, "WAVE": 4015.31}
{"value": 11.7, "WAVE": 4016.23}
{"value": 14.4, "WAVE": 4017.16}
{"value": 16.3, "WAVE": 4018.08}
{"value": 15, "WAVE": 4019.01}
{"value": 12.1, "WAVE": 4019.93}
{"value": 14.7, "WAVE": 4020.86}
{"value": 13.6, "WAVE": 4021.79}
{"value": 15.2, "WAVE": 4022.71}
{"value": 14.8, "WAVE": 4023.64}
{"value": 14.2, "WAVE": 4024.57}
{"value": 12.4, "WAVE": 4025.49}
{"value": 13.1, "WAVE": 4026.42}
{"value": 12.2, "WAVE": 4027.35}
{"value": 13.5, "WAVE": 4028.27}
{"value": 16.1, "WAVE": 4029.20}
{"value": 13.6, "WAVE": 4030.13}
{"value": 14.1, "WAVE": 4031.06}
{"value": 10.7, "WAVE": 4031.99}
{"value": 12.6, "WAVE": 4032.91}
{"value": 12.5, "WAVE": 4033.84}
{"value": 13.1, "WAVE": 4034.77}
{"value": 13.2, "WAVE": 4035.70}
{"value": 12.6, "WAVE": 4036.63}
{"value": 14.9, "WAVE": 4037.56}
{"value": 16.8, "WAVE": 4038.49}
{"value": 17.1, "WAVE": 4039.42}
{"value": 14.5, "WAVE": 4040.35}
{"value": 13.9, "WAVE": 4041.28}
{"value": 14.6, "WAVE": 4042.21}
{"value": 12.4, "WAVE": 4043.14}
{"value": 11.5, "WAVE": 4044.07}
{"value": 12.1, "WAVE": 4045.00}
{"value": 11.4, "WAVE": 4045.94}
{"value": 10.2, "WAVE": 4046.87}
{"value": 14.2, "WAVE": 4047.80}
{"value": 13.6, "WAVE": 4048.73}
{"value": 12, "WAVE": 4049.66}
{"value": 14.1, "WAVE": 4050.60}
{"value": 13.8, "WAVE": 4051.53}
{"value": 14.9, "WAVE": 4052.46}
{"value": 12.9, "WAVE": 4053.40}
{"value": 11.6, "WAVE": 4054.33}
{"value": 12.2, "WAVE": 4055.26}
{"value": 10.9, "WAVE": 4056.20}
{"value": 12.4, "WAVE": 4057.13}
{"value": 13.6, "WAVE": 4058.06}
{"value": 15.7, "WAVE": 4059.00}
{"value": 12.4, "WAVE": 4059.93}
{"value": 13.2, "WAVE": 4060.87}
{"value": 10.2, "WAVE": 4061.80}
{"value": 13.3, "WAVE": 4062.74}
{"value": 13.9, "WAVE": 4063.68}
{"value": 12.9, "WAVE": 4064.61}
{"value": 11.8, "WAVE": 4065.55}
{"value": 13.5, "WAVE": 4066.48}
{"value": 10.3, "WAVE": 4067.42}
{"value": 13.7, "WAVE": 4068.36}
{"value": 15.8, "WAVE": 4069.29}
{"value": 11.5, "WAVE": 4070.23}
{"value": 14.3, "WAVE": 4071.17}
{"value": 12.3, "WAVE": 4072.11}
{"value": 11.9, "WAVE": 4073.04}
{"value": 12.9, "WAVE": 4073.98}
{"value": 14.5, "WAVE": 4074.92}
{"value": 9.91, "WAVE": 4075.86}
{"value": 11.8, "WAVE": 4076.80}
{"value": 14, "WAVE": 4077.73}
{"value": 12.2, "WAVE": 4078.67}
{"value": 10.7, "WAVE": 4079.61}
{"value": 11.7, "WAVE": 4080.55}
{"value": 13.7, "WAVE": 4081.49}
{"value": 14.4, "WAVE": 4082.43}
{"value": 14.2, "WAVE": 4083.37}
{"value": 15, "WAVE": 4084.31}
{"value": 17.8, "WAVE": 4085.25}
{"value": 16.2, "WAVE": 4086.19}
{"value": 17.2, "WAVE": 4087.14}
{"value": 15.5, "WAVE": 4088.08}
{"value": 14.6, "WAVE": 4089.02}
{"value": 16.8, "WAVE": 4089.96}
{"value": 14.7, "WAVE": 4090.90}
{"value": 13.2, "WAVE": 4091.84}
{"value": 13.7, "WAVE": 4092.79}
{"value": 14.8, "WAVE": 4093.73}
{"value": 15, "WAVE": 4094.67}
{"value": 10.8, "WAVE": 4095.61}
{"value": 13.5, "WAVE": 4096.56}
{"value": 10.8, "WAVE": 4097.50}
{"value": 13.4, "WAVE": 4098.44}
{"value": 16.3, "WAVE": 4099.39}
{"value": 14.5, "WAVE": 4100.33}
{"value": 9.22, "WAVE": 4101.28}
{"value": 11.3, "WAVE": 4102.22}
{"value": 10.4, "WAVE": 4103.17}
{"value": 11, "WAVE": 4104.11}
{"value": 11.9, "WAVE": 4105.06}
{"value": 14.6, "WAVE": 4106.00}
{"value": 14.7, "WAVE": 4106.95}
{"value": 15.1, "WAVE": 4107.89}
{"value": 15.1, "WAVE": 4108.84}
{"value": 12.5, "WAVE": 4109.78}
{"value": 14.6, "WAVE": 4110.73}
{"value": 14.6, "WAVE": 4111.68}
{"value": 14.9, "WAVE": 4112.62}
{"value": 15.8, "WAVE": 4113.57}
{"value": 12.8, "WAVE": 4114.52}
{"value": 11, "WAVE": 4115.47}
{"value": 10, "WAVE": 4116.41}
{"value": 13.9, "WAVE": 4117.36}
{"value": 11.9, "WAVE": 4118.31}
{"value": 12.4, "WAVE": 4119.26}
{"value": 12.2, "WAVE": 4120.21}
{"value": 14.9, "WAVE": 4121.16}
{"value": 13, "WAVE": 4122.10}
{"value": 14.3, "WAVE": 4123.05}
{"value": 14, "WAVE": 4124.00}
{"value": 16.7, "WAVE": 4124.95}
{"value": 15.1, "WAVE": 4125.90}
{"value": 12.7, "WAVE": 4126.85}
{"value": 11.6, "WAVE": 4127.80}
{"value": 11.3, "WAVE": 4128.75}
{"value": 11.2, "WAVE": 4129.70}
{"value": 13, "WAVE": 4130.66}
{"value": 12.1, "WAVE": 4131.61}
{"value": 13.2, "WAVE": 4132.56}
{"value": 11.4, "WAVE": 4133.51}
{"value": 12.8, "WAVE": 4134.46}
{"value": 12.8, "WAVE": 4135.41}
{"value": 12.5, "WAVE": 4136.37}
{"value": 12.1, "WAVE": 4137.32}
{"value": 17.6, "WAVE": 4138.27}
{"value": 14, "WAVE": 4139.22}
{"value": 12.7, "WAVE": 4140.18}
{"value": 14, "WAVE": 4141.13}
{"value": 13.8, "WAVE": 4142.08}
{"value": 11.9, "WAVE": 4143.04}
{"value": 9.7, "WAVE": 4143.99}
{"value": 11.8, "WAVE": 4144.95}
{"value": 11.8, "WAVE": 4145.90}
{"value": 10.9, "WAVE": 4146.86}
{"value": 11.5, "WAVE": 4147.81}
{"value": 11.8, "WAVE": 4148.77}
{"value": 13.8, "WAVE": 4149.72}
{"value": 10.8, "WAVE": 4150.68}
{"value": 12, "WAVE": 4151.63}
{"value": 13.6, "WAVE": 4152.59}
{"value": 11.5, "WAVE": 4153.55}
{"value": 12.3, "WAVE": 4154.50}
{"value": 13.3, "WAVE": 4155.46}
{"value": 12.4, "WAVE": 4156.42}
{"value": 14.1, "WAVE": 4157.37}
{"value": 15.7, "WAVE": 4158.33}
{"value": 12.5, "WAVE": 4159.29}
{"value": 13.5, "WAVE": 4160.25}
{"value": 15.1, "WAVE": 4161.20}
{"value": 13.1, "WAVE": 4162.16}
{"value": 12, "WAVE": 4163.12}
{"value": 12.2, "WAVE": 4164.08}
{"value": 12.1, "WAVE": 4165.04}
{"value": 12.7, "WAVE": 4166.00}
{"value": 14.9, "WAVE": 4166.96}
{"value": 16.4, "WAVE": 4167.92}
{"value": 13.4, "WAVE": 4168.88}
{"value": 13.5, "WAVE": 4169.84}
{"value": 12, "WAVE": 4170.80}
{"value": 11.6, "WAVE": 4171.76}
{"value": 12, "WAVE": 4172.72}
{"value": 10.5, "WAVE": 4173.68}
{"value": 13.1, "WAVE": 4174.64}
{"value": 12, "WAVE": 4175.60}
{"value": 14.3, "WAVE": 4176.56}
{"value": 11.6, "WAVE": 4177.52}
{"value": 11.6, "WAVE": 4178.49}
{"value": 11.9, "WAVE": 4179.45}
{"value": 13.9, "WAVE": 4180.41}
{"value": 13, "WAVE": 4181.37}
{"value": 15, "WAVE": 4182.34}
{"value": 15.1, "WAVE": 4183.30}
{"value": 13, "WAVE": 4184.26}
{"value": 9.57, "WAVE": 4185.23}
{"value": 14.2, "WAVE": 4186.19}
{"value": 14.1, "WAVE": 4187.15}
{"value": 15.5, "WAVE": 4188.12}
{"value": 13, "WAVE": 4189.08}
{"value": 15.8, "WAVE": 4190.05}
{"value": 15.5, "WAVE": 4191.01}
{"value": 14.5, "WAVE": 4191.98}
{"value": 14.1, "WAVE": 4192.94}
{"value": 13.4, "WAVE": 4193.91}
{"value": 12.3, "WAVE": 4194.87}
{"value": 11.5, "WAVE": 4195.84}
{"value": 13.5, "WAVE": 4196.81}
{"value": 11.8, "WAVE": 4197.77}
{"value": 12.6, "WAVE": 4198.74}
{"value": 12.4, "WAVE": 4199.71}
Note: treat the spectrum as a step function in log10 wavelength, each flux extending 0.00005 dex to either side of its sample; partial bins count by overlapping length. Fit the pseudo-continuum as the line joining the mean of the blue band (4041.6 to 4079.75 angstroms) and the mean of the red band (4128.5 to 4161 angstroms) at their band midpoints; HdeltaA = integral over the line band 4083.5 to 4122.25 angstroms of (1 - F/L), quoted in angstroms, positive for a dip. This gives -3.1 angstroms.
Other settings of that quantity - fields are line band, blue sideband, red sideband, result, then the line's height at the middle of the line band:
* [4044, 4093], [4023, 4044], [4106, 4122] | 1.4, 13.7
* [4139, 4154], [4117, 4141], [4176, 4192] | 1.3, 13.3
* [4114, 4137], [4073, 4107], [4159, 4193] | 1.1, 13.4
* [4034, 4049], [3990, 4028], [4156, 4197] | -0.5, 13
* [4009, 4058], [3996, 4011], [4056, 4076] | -2.4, 12.7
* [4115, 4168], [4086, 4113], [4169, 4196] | 2.4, 13.5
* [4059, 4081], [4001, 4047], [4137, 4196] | 1.0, 13.2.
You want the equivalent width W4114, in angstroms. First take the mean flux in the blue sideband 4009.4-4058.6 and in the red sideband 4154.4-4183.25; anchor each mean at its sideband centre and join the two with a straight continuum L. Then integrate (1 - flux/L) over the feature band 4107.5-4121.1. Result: -0.2 angstroms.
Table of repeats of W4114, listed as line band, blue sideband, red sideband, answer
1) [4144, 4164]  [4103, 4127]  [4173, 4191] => 1.13 angstroms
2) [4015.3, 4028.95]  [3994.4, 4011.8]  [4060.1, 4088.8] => -1.17 angstroms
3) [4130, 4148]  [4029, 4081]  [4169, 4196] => 0.67 angstroms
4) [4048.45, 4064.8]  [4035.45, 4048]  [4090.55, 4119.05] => 0.57 angstroms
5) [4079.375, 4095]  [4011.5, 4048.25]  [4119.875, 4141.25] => -1.55 angstroms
